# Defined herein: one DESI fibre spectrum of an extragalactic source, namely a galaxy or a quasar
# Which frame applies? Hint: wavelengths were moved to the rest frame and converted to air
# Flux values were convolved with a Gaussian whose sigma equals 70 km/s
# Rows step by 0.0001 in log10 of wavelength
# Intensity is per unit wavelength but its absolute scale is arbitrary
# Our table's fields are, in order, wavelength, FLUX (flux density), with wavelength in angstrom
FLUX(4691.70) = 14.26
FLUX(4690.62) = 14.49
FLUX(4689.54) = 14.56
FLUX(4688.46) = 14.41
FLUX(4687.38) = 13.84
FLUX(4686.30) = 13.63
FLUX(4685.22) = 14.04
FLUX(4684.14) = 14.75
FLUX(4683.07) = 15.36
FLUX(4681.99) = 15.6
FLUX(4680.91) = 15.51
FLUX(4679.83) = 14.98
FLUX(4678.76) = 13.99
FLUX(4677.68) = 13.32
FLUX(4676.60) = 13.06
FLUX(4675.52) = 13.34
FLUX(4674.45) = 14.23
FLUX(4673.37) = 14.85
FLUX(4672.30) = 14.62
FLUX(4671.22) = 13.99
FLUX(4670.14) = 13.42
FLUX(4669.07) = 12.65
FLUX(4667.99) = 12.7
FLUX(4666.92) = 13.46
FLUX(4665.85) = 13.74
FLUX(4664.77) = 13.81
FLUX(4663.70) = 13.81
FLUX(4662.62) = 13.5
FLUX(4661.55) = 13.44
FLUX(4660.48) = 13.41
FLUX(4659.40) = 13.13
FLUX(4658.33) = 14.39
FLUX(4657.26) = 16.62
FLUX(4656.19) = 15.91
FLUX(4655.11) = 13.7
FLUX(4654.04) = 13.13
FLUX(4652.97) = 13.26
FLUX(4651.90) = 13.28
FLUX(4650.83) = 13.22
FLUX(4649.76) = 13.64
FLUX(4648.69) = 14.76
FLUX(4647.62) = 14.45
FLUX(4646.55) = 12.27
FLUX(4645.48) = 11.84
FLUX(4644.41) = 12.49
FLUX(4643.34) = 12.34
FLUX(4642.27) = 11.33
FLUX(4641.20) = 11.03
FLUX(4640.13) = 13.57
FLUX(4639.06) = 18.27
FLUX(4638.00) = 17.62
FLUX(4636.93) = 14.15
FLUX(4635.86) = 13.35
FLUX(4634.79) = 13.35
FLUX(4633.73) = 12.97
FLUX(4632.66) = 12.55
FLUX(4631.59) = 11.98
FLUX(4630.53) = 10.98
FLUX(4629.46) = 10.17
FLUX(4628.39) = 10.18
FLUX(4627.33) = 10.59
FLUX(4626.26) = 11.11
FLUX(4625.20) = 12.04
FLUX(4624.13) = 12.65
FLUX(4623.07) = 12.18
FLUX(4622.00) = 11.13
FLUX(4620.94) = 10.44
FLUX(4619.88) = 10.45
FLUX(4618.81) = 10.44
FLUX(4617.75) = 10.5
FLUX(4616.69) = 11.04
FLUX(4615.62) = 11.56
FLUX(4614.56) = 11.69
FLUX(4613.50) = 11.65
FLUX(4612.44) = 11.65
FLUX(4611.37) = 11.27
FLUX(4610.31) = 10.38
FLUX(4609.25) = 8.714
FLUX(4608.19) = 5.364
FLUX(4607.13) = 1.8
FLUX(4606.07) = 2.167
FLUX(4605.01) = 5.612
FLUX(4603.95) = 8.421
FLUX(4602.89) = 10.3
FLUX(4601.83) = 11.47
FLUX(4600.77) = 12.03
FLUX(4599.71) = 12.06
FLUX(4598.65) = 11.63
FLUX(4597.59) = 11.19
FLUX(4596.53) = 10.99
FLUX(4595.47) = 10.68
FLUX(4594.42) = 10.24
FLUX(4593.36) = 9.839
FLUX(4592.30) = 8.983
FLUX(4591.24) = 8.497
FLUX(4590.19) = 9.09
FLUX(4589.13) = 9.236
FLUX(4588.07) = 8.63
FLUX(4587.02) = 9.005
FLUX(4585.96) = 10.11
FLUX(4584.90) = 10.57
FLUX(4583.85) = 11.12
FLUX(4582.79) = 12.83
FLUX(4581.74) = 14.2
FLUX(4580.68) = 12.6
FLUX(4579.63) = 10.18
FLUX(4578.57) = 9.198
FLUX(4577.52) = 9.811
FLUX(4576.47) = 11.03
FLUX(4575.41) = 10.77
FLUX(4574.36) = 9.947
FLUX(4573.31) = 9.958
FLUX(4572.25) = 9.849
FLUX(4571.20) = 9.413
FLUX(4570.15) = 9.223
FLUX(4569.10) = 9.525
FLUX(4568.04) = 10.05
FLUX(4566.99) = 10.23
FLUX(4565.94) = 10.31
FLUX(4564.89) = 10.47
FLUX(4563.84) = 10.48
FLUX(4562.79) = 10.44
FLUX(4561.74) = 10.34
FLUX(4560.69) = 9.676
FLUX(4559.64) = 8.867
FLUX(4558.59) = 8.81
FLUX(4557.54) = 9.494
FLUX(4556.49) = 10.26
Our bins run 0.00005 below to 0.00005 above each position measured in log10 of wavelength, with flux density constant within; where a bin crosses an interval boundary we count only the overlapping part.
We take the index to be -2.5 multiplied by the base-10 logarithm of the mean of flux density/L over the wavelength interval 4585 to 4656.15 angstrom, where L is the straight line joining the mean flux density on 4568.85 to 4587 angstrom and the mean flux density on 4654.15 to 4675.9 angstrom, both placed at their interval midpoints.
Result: 0.10 mag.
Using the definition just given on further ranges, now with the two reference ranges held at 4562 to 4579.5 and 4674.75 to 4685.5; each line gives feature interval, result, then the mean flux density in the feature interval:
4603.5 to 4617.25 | 0.34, 8.57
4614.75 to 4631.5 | 0.10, 11.1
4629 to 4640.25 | -0.08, 13.6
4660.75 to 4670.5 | 0.03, 13.4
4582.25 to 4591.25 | 0.07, 9.99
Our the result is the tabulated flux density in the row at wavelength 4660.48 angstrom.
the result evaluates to 13.41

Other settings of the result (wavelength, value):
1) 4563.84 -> 10.48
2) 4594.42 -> 10.24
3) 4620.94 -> 10.44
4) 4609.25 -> 8.714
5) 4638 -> 17.62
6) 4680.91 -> 15.51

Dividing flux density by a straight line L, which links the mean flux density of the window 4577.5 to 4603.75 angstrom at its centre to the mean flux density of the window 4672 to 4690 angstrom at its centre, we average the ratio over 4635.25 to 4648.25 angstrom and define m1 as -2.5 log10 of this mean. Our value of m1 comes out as -0.07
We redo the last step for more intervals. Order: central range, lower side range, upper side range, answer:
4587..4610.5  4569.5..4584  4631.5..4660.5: 0.28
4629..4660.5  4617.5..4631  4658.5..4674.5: -0.10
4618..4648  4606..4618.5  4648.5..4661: -0.07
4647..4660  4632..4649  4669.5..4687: -0.03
